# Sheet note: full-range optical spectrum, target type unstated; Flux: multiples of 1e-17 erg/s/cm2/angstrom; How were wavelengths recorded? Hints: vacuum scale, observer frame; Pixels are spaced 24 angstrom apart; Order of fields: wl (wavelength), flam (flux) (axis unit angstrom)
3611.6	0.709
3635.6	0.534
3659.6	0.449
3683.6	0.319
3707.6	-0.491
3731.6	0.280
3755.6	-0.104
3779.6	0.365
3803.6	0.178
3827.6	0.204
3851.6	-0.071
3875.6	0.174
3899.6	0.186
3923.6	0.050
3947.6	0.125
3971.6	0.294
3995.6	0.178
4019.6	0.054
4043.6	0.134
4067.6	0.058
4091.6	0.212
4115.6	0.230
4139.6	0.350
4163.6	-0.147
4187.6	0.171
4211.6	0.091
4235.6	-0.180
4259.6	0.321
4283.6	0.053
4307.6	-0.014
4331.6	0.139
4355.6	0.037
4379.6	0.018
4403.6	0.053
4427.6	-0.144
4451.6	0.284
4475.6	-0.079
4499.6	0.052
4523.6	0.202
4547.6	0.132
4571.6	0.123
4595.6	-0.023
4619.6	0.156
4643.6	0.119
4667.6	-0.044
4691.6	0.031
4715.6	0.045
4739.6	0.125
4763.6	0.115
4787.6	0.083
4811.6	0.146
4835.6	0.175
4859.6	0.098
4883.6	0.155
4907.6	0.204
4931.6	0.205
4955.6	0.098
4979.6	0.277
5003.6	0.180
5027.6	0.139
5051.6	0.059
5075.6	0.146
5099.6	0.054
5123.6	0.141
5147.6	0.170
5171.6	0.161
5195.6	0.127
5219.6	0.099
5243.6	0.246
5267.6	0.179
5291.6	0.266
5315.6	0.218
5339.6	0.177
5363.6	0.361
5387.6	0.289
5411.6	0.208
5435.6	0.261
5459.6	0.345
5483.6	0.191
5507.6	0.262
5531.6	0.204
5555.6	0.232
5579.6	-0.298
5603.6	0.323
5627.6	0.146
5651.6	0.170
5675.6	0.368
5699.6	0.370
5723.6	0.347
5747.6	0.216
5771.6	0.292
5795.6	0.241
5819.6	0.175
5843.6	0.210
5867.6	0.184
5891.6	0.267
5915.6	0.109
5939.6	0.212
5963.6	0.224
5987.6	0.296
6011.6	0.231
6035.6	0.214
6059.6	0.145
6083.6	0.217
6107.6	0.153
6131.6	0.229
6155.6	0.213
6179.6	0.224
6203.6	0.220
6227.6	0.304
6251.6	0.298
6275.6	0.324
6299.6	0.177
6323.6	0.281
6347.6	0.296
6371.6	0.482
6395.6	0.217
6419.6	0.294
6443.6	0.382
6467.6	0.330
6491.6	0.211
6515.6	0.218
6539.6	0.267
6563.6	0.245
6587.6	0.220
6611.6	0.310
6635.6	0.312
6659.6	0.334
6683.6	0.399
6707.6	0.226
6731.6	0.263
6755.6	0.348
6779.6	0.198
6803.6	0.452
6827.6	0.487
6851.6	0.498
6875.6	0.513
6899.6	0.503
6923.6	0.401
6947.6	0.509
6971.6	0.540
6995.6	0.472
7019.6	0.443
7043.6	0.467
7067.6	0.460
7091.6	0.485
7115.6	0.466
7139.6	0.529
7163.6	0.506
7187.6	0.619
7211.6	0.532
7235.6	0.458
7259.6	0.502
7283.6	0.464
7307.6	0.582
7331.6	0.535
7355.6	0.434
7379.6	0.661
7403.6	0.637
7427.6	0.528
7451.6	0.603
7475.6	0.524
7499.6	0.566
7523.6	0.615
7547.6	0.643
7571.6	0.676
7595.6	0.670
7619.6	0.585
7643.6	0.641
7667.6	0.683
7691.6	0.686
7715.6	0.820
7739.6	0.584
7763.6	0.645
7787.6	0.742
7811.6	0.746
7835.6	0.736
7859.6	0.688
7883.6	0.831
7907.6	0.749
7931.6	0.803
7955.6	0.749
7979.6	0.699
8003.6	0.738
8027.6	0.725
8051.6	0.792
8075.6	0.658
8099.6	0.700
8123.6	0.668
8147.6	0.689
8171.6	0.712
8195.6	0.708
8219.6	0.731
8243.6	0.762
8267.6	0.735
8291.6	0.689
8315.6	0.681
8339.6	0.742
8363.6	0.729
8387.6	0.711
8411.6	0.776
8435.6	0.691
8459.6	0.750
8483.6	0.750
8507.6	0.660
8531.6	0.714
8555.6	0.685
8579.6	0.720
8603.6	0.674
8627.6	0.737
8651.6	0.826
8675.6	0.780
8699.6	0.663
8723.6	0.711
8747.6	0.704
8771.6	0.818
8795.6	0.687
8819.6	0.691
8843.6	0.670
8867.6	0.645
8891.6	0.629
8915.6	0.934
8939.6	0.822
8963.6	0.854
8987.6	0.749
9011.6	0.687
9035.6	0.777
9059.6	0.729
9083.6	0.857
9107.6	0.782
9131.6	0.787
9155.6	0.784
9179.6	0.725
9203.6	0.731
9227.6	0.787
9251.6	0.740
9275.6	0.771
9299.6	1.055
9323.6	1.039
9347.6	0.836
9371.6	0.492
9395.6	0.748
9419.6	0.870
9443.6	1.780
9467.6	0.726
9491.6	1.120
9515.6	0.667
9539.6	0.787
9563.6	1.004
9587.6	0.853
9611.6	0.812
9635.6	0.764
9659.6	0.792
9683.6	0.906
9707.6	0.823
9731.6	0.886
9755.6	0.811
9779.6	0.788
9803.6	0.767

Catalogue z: 0.71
